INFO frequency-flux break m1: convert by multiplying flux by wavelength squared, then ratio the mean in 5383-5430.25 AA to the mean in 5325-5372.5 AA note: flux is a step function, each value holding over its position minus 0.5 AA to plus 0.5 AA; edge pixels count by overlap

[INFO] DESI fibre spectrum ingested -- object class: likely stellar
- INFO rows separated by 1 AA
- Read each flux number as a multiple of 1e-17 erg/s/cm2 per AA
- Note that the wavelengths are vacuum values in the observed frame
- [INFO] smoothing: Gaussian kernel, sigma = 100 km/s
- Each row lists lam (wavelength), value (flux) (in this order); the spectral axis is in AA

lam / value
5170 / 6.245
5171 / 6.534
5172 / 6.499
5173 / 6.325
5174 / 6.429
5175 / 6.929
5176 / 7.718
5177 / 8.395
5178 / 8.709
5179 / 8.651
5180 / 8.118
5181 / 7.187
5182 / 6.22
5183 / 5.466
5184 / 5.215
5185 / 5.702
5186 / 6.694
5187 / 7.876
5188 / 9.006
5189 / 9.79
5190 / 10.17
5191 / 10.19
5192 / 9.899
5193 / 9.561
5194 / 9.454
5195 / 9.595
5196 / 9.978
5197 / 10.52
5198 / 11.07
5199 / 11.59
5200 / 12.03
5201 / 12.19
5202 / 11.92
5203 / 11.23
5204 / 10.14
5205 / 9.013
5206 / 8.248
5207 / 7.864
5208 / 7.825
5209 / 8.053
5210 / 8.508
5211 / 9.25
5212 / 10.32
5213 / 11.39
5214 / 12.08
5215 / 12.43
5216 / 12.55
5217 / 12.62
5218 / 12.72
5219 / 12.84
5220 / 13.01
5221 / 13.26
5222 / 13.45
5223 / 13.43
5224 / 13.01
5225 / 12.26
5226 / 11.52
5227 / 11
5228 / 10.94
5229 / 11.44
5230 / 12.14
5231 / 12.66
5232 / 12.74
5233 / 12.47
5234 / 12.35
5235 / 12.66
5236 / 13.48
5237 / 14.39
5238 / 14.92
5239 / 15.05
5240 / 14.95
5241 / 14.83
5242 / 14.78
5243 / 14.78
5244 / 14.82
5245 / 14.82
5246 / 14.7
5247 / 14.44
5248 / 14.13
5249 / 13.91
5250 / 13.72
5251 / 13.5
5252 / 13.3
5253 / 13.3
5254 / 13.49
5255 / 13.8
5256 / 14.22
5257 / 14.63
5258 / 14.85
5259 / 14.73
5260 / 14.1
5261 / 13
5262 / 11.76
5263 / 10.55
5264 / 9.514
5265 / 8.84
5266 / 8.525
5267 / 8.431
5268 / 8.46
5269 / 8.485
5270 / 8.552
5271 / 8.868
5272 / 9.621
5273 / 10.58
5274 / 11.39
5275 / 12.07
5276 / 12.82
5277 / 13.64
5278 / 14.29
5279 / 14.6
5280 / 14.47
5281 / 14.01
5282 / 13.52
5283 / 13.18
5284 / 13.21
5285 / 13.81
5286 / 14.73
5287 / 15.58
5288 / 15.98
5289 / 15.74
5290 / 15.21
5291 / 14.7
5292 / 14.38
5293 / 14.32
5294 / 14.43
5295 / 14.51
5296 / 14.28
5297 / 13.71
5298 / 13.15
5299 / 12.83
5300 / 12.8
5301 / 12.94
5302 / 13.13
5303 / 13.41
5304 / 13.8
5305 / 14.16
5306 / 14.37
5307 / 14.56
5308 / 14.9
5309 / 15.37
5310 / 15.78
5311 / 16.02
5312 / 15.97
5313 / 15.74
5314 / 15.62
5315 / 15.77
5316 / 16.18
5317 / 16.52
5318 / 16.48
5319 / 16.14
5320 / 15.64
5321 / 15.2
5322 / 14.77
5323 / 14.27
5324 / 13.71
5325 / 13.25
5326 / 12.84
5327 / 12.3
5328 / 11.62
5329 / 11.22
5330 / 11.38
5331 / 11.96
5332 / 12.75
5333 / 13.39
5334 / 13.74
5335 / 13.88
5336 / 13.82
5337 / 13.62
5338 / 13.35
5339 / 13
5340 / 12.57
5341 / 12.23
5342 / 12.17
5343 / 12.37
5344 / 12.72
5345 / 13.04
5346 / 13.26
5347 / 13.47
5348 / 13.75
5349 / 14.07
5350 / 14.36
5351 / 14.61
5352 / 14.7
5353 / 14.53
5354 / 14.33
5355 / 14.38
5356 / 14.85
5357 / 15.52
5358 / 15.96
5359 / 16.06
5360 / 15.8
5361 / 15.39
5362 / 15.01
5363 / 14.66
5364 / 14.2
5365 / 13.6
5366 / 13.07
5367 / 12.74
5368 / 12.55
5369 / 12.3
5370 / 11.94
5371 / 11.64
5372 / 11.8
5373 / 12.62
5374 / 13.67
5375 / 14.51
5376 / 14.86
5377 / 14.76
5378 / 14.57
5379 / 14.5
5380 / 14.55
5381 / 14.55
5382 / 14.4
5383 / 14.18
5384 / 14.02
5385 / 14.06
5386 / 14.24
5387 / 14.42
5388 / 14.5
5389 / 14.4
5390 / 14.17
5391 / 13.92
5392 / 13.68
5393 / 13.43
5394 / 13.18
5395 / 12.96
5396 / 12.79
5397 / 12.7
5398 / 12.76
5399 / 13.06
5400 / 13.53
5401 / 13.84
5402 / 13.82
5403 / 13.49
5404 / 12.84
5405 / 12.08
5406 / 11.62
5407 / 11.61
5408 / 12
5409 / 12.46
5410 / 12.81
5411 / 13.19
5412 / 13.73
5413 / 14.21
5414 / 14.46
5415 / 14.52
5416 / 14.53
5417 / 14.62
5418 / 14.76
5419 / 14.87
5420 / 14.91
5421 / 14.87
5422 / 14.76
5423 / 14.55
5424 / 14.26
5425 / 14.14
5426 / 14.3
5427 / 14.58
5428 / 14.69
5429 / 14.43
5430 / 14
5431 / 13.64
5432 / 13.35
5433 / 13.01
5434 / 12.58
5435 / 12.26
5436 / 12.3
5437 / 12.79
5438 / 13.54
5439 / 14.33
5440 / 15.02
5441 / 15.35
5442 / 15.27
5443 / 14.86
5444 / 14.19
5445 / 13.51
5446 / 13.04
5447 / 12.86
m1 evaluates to 1.0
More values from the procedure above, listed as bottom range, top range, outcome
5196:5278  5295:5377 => 1.20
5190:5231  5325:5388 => 1.31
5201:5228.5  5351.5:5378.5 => 1.33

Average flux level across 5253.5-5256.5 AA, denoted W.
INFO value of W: 13.8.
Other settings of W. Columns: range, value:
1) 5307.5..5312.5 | 15.6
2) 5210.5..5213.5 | 10.3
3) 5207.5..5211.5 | 8.41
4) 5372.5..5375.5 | 13.6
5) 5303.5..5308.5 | 14.4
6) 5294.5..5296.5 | 14.4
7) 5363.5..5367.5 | 13.4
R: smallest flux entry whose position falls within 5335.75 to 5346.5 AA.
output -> 12.17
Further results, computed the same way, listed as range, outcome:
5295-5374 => 11.22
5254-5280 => 8.431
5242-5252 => 13.3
